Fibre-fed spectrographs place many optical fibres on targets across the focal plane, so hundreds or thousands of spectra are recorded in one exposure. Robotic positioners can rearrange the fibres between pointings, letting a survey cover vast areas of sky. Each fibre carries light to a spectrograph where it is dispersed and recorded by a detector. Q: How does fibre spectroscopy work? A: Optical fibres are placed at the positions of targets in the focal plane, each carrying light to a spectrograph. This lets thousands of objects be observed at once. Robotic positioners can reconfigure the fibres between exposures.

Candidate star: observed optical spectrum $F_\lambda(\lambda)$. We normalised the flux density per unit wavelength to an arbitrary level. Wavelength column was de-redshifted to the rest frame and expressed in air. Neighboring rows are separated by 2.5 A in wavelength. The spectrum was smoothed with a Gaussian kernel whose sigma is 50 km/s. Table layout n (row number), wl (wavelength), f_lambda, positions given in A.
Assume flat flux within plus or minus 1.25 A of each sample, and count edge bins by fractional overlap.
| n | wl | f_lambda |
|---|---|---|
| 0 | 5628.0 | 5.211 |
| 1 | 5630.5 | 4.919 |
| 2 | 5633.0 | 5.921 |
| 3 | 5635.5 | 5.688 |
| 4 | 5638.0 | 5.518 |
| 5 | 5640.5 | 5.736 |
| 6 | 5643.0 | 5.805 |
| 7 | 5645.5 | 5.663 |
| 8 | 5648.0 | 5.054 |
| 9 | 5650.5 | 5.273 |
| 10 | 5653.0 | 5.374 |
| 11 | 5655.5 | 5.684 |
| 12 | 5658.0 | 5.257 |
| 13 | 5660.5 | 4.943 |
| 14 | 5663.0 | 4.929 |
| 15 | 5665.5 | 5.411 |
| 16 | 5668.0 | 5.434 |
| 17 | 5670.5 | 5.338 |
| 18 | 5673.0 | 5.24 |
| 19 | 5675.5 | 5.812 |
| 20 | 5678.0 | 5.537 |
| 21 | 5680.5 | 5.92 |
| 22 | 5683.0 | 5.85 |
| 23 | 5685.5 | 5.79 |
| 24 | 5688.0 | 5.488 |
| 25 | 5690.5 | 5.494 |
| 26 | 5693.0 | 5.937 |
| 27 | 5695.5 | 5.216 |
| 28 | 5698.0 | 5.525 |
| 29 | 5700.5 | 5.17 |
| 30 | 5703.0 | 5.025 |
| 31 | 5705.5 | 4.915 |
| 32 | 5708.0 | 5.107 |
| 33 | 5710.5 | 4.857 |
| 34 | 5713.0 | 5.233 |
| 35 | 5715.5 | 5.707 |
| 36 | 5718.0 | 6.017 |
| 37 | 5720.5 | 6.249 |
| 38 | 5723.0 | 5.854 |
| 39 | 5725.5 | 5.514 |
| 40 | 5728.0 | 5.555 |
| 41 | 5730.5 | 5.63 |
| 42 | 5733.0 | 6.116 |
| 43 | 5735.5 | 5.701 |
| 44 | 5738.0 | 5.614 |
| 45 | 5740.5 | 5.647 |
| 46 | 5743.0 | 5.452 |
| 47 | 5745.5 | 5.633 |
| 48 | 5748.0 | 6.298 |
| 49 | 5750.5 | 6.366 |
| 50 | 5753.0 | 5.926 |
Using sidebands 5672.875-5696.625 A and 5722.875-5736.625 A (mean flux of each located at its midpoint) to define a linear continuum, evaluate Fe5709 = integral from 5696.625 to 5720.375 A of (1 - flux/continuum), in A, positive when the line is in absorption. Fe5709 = 1.5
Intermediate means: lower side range 5.65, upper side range 5.72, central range 5.33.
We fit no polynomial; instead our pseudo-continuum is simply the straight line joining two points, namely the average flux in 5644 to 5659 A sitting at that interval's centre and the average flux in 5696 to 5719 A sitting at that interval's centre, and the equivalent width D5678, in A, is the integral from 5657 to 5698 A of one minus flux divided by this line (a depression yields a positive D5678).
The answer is -1.1 A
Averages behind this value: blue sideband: 5.39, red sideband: 5.27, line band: 5.48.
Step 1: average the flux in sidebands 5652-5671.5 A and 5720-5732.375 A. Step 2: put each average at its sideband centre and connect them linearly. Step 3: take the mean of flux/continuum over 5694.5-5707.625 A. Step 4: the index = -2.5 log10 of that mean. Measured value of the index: 0.08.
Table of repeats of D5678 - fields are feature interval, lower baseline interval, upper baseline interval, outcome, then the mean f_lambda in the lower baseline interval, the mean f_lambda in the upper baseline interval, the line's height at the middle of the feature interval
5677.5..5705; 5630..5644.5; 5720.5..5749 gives 0.8 A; 5.63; 5.75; 5.7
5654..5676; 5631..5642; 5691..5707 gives 0.7 A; 5.66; 5.3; 5.5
